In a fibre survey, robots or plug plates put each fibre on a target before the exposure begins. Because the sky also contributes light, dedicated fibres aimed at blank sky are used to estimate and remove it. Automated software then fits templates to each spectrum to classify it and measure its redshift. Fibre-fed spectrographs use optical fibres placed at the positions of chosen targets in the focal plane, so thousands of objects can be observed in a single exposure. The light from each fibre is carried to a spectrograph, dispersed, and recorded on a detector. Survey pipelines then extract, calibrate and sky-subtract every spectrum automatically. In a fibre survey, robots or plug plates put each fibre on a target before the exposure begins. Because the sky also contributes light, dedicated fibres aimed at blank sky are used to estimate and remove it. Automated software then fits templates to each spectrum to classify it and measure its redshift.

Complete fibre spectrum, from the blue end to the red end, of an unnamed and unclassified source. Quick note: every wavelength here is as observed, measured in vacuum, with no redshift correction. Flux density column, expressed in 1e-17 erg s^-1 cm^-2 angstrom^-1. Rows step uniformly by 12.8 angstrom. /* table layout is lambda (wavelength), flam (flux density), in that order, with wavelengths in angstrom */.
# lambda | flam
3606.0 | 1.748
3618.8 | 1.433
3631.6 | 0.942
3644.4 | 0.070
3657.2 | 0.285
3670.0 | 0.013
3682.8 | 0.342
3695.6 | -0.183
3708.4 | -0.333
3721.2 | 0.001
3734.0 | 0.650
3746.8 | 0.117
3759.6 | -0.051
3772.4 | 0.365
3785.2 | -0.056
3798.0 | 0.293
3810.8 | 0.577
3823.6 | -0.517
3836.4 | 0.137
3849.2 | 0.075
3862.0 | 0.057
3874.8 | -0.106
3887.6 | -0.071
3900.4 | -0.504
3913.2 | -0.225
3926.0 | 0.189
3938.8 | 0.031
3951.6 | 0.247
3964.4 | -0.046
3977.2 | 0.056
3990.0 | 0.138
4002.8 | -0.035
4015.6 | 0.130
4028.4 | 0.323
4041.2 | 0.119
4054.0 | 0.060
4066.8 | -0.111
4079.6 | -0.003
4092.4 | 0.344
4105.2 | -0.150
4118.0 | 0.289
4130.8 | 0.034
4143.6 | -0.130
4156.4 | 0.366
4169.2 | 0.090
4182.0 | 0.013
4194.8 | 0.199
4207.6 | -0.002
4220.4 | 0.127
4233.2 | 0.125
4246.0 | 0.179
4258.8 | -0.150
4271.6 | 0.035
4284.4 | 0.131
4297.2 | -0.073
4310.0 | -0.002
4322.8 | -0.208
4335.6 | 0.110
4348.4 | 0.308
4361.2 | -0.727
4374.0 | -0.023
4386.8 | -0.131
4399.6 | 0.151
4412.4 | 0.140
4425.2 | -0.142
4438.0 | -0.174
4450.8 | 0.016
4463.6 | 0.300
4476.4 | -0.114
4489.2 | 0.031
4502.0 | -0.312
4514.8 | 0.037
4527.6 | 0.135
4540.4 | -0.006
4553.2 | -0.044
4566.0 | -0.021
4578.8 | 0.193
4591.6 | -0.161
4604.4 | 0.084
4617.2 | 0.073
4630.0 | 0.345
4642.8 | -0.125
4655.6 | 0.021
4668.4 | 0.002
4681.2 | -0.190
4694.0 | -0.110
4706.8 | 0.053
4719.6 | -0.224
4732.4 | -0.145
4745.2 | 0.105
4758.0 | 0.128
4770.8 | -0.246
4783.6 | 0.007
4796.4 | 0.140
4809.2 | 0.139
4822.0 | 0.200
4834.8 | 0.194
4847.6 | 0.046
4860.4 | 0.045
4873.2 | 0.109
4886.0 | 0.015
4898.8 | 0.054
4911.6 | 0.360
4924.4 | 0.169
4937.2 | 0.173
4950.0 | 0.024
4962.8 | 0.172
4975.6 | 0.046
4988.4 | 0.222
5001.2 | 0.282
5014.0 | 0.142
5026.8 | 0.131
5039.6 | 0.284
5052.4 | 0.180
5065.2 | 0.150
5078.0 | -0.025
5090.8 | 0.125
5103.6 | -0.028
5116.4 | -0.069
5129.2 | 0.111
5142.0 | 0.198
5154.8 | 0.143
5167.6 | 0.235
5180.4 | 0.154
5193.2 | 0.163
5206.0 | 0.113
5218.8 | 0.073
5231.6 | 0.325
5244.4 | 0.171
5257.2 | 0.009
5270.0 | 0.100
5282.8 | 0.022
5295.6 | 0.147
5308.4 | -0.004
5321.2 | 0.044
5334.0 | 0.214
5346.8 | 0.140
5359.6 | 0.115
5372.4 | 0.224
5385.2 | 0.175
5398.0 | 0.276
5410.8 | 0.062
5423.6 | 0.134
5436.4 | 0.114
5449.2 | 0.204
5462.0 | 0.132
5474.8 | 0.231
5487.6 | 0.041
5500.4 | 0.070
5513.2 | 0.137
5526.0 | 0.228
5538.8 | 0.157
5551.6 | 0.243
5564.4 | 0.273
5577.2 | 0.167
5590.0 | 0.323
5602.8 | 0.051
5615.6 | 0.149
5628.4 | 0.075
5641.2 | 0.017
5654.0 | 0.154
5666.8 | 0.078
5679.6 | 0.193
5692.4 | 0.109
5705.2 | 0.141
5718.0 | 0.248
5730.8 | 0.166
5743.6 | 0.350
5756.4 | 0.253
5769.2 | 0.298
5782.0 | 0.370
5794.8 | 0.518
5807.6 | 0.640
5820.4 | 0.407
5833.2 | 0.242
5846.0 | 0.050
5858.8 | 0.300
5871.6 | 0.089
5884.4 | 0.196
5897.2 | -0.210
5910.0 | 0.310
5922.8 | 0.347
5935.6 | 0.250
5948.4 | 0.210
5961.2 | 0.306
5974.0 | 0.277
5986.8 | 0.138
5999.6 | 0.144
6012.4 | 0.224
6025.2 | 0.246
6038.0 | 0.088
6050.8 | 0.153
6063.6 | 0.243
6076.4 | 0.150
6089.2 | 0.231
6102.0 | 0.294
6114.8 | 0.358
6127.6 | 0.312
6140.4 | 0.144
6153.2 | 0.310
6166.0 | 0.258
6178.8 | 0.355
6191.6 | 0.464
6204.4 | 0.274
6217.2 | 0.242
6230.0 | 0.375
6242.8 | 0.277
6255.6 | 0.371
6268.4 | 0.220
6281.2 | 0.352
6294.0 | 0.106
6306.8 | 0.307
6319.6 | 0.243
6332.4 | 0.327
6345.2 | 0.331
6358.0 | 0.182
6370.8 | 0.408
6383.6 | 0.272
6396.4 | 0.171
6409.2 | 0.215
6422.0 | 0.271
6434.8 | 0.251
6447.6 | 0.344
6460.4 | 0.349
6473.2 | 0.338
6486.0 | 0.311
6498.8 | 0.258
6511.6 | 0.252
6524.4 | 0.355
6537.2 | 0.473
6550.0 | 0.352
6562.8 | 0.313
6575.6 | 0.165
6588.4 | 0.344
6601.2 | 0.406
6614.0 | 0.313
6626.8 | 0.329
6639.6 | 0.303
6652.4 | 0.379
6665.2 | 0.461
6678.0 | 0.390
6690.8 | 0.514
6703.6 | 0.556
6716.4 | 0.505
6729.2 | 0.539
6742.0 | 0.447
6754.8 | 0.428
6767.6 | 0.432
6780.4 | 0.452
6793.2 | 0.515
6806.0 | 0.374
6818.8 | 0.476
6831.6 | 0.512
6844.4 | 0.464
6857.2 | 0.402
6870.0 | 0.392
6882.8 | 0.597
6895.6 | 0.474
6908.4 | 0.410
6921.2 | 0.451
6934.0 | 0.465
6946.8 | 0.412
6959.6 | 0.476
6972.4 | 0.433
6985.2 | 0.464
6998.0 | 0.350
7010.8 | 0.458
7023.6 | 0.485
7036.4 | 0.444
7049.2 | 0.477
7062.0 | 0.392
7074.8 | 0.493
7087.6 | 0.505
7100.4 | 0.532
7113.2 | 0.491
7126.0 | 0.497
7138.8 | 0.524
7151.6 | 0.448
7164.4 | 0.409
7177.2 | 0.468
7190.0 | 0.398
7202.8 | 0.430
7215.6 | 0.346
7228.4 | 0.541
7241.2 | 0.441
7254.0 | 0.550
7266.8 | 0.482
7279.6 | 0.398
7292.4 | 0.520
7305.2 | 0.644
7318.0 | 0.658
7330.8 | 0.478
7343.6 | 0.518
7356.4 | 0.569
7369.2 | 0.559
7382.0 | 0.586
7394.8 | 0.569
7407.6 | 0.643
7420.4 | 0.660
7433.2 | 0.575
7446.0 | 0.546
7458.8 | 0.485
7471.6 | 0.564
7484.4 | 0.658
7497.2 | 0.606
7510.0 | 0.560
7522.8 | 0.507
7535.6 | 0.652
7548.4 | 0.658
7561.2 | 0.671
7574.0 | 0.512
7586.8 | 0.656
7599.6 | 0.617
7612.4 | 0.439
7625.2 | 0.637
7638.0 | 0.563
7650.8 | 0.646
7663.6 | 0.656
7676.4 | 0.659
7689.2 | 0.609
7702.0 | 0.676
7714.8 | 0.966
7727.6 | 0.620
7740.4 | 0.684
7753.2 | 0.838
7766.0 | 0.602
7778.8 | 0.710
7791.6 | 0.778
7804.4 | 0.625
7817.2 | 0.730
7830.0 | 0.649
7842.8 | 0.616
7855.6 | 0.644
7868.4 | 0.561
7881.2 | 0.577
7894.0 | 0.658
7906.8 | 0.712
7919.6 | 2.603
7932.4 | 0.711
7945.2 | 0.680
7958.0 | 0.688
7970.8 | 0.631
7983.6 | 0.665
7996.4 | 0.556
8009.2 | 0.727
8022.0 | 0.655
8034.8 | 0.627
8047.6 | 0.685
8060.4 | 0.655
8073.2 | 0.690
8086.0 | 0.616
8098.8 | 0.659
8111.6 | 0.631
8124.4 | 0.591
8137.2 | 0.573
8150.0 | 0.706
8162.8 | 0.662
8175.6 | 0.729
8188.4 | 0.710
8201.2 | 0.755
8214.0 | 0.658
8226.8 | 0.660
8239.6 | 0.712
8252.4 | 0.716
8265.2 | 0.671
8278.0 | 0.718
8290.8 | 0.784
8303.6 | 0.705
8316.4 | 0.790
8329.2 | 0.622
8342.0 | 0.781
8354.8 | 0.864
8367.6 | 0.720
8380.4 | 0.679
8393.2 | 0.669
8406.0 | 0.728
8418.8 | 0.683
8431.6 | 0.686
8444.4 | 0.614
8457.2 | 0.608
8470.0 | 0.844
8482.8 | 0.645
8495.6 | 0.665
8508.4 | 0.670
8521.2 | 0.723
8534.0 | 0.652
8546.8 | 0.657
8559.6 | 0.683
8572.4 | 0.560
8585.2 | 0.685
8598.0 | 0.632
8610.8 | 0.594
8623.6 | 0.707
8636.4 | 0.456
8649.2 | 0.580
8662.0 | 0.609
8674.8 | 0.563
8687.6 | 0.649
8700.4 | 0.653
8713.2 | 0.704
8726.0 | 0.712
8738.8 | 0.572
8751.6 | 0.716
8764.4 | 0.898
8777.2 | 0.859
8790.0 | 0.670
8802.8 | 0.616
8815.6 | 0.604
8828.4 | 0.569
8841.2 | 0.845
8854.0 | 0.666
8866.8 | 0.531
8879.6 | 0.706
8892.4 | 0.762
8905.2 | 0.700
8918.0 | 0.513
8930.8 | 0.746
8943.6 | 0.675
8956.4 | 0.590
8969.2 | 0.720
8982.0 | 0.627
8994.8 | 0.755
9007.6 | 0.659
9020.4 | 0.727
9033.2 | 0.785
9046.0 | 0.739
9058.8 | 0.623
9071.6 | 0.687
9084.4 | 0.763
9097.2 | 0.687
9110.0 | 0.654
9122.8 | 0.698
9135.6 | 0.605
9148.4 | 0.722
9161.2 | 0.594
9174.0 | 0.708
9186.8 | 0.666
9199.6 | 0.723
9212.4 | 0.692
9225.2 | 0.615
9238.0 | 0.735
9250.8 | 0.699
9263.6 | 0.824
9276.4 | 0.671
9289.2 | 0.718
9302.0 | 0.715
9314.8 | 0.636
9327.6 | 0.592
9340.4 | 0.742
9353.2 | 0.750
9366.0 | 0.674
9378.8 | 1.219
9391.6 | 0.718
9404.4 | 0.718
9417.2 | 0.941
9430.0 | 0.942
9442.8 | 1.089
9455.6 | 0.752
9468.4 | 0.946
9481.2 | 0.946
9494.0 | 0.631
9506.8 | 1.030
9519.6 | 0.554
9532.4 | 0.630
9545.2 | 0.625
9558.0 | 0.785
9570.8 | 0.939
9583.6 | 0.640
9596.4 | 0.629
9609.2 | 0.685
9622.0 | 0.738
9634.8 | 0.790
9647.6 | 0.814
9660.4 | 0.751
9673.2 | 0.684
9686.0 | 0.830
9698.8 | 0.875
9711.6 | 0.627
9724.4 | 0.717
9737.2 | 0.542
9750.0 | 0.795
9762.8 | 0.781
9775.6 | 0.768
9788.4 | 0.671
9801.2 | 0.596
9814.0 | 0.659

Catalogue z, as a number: 0.672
